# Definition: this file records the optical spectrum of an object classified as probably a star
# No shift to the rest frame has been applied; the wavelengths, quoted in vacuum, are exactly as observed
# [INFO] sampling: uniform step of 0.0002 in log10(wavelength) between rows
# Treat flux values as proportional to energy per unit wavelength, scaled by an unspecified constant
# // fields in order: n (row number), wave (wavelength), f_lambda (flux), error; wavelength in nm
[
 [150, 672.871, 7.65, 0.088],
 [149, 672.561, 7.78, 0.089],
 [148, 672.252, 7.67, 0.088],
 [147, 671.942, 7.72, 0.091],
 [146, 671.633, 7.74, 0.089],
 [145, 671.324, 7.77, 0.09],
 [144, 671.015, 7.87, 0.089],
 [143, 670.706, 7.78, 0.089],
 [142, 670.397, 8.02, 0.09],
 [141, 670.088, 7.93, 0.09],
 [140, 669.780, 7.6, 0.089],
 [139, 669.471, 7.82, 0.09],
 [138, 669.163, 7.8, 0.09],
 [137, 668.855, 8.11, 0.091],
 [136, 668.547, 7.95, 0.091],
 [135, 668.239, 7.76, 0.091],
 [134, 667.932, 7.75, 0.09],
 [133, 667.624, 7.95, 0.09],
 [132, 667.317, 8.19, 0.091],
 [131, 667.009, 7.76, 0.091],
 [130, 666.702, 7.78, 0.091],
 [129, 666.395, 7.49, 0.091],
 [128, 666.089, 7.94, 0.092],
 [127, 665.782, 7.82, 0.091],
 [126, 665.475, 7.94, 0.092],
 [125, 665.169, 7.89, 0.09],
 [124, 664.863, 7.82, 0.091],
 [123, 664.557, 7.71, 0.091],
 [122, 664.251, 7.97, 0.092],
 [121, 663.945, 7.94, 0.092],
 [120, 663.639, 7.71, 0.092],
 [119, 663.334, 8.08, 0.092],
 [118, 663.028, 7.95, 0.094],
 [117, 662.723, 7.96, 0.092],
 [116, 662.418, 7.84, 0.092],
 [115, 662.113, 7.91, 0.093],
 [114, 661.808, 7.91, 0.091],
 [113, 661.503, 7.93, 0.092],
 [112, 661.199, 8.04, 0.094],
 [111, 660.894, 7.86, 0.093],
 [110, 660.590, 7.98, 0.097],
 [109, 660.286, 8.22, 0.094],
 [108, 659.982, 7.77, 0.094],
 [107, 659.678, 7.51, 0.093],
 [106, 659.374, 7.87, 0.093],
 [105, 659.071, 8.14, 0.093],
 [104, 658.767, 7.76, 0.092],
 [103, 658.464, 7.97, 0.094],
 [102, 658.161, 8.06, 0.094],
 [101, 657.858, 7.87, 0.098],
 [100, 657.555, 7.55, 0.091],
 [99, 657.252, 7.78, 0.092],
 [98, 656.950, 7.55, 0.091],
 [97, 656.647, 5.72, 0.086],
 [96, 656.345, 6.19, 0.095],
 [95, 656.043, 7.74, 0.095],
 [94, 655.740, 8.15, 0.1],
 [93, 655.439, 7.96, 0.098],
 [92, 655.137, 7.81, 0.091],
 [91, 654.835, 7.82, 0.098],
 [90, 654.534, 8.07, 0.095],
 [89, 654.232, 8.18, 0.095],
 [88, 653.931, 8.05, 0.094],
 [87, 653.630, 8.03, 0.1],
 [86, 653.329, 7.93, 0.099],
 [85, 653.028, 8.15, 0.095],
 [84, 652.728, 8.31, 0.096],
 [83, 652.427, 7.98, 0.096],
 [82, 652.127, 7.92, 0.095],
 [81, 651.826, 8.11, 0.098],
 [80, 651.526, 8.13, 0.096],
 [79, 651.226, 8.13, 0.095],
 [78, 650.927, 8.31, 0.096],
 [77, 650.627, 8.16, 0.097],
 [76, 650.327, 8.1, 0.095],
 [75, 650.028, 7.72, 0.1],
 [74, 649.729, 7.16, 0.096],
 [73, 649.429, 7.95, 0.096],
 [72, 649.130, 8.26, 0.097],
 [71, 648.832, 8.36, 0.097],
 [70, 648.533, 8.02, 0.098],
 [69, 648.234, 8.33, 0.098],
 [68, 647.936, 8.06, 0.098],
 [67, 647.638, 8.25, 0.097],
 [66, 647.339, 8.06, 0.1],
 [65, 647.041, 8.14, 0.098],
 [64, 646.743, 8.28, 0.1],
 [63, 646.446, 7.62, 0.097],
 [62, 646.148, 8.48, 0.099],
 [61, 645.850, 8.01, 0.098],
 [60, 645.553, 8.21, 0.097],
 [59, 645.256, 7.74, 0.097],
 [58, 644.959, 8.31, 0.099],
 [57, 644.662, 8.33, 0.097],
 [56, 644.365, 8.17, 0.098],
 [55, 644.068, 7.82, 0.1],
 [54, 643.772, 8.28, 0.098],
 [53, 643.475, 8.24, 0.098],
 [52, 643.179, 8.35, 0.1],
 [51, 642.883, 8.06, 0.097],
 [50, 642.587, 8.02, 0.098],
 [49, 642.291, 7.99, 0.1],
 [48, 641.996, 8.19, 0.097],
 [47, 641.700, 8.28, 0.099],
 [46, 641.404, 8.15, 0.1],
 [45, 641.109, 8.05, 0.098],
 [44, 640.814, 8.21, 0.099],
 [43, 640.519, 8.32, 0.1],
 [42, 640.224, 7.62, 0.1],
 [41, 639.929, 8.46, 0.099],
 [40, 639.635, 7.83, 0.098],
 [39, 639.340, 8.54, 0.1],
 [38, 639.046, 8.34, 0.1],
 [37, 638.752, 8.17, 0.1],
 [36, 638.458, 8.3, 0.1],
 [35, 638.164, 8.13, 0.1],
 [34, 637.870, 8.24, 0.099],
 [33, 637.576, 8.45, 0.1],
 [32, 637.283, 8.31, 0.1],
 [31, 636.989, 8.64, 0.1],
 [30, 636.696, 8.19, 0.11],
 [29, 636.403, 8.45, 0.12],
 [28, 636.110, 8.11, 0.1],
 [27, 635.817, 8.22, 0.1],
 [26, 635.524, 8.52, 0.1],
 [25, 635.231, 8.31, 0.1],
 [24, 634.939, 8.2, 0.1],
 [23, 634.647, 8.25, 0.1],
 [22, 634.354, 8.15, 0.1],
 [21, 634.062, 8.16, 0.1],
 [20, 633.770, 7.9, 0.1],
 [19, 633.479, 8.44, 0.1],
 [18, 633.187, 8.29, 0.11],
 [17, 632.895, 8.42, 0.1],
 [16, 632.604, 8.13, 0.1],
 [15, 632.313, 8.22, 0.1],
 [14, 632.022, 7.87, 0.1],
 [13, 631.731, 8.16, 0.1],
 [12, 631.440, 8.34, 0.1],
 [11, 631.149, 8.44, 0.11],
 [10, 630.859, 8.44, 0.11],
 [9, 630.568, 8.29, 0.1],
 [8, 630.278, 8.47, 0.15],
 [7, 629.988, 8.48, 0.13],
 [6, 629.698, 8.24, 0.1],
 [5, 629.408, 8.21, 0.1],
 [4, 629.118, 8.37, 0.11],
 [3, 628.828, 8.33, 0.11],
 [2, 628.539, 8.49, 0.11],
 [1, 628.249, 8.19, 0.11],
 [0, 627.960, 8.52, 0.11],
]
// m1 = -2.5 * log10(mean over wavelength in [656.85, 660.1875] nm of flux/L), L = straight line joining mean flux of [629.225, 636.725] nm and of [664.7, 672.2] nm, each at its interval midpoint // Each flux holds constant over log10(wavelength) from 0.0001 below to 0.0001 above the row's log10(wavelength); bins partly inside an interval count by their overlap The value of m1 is 0.02 mag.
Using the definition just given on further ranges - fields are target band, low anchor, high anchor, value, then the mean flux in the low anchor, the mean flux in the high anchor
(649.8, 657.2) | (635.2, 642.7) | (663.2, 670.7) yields 0.03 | 8.23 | 7.86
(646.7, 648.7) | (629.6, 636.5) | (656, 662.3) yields -0.03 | 8.27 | 7.68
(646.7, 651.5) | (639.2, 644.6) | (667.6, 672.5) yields 0.00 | 8.15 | 7.82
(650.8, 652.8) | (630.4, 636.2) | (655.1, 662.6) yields -0.03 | 8.24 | 7.72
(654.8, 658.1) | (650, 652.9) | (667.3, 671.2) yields 0.08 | 8.1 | 7.88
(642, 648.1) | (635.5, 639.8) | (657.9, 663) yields 0.01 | 8.29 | 7.92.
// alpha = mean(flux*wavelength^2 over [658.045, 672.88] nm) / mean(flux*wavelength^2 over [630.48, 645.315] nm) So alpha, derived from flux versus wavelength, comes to 1.0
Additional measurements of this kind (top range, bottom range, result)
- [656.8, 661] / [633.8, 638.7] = 1.02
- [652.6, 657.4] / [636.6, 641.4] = 0.98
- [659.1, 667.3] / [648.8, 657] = 1.04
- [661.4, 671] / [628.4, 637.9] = 1.05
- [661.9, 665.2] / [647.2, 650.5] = 1.03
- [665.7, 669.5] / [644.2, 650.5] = 1.04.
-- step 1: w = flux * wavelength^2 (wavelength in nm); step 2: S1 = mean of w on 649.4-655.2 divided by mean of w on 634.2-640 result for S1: 1.01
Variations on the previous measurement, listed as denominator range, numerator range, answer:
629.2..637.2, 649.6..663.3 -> 1.02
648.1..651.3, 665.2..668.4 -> 1.03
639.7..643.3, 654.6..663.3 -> 1.01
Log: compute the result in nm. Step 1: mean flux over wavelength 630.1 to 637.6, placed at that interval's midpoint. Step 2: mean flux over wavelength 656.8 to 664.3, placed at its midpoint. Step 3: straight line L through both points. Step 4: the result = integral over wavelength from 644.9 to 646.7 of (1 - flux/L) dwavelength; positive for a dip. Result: 0.009 nm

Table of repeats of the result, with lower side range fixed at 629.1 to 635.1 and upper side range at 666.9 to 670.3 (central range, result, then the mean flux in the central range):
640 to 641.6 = 0.014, 8.09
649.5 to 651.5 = 0.030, 7.94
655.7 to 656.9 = 0.167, 6.88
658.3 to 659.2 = 0.003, 7.95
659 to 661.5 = 0.015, 7.92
